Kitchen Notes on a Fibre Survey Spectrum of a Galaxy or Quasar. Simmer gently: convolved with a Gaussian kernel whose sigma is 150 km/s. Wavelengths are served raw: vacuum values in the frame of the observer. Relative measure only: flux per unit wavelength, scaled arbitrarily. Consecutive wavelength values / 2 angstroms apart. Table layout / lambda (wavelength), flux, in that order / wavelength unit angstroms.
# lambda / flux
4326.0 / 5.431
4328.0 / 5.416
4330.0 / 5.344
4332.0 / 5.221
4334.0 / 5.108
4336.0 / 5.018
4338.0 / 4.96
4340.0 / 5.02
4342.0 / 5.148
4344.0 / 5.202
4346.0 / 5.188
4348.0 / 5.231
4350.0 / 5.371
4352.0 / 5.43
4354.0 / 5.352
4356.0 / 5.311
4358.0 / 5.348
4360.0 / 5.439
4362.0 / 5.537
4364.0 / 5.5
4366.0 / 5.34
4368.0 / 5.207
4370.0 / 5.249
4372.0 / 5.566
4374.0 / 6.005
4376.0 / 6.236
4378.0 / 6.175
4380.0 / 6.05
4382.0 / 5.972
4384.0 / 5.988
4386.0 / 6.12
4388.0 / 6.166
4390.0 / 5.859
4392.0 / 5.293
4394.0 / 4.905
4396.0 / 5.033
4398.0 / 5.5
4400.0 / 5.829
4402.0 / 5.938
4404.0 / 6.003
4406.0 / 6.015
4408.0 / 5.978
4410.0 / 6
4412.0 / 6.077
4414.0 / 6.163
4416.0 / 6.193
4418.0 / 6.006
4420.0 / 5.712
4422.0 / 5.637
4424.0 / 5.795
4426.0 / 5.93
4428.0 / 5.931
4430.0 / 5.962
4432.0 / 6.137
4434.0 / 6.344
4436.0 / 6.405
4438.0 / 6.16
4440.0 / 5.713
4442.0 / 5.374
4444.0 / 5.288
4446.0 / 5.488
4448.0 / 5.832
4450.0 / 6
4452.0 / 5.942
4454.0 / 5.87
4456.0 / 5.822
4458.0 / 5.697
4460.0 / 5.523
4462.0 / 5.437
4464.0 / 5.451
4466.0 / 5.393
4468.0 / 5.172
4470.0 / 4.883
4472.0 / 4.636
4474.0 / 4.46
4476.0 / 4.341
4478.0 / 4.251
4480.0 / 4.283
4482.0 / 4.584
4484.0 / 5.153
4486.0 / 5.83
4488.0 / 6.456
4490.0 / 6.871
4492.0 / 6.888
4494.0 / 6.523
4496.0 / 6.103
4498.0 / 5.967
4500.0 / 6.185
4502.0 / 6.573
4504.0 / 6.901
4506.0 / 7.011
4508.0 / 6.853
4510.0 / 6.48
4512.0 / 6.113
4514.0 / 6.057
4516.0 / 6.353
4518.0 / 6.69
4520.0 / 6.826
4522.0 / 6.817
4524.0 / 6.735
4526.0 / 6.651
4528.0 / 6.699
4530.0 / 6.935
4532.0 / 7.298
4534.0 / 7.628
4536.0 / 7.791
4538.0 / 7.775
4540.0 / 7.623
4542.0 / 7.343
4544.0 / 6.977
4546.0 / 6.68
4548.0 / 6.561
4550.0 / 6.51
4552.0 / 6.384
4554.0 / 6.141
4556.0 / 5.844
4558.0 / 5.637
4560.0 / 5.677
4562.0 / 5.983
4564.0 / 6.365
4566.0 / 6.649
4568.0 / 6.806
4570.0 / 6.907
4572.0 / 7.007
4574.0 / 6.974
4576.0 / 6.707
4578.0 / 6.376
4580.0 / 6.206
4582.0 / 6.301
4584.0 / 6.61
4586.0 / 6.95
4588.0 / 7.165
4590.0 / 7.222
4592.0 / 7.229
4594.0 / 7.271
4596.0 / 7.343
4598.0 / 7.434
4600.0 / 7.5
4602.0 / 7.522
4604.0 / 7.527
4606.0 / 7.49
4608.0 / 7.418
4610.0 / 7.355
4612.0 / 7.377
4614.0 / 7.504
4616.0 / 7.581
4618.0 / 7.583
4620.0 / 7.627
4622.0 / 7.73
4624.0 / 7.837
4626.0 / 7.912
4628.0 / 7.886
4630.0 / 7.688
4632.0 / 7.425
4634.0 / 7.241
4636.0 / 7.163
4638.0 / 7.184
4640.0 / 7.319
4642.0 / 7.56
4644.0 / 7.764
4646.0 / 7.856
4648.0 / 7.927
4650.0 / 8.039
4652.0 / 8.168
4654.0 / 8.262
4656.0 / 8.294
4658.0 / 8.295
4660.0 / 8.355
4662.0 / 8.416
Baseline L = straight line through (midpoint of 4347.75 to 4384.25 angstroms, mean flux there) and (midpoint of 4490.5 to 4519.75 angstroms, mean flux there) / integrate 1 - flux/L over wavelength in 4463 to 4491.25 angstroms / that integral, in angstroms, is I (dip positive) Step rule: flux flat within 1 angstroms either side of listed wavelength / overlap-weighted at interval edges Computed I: 5.3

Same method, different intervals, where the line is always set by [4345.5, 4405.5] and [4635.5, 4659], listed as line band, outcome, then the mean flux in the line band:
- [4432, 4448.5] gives 0.8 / 5.84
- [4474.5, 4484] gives 3.0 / 4.45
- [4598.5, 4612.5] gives 0.1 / 7.46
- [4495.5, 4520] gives 0.8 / 6.46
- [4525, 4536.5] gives -0.4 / 7.14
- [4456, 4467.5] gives 1.5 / 5.51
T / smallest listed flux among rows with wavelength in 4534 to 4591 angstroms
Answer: 5.637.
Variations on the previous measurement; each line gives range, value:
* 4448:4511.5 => 4.251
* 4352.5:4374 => 5.207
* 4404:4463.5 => 5.288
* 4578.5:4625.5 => 6.206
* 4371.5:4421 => 4.905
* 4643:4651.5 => 7.764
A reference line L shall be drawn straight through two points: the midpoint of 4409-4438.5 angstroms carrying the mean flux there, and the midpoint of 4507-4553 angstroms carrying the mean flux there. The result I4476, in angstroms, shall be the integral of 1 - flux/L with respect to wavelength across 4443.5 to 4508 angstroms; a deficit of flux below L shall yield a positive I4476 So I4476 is 7.7 angstroms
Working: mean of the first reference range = 6.03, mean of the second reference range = 6.86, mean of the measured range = 5.67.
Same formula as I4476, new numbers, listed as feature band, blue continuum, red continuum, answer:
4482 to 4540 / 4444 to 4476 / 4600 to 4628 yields -4.72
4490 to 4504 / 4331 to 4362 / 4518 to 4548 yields 0.60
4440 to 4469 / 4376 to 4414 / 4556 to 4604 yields 2.58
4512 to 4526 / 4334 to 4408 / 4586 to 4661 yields 0.43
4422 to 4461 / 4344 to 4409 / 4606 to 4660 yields 1.89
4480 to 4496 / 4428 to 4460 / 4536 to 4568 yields 0.58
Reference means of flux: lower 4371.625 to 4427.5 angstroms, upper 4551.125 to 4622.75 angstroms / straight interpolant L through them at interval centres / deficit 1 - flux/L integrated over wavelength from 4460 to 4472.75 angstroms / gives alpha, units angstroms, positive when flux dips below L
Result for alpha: 2.1 angstroms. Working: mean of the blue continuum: 5.87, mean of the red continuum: 6.93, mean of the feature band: 5.2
